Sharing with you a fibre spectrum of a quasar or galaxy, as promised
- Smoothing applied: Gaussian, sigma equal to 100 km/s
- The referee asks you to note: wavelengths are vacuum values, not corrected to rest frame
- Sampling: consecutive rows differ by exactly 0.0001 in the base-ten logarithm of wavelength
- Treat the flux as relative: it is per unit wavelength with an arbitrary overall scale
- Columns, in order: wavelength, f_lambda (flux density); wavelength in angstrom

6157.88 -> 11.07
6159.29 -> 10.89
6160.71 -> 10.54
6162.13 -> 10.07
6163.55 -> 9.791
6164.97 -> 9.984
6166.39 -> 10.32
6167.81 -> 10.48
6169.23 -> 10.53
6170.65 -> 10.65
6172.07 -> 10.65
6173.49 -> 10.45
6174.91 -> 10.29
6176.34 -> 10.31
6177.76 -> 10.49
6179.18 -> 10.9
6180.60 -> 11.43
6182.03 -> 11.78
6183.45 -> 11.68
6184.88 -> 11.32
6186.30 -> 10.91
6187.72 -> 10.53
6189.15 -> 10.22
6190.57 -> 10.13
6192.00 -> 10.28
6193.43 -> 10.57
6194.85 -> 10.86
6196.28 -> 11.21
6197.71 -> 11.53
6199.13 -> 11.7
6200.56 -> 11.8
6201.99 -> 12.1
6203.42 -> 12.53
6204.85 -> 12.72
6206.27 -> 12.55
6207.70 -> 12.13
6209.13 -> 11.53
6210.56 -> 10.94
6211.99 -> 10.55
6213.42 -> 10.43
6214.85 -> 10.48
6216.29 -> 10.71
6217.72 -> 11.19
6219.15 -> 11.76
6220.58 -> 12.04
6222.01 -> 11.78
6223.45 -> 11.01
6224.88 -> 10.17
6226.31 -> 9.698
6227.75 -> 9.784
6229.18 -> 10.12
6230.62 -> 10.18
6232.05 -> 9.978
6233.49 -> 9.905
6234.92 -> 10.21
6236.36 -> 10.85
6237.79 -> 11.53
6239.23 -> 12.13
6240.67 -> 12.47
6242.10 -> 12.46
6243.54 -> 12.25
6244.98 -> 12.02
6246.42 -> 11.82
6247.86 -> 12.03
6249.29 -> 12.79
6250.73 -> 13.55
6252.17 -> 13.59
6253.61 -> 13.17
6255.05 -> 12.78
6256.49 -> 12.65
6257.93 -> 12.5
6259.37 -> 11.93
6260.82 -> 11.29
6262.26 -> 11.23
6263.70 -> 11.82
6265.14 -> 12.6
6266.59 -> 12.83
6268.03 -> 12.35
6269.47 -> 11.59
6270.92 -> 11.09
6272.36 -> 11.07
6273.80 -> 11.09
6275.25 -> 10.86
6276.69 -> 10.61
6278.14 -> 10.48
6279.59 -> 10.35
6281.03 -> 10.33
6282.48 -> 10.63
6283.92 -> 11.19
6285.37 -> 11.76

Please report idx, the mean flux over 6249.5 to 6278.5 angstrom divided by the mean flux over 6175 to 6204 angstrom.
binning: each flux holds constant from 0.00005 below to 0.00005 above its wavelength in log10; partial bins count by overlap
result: 1.1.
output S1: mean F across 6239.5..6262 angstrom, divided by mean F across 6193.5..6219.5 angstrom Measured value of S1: 1.1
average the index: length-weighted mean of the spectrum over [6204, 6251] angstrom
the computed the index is 11.3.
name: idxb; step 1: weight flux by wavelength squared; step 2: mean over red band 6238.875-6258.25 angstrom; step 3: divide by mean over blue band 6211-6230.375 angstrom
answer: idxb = 1.18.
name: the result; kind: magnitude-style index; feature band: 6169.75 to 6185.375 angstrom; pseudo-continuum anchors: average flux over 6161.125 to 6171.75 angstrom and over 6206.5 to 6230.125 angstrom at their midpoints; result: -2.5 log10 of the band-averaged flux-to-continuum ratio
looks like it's -0.05 mag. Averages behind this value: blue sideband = 10.3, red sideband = 10.9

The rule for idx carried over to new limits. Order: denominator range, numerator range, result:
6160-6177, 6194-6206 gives 1.14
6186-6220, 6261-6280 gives 1.01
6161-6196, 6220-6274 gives 1.10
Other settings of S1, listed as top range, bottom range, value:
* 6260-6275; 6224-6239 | 1.13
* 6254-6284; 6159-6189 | 1.08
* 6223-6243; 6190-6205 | 0.95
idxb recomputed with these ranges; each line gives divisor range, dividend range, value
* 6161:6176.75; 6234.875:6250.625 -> 1.19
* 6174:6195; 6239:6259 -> 1.19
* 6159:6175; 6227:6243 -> 1.07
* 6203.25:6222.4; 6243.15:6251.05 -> 1.09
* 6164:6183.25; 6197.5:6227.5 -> 1.08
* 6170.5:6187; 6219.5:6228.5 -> 1.00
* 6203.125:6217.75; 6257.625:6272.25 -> 1.06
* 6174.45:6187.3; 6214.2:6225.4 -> 1.03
